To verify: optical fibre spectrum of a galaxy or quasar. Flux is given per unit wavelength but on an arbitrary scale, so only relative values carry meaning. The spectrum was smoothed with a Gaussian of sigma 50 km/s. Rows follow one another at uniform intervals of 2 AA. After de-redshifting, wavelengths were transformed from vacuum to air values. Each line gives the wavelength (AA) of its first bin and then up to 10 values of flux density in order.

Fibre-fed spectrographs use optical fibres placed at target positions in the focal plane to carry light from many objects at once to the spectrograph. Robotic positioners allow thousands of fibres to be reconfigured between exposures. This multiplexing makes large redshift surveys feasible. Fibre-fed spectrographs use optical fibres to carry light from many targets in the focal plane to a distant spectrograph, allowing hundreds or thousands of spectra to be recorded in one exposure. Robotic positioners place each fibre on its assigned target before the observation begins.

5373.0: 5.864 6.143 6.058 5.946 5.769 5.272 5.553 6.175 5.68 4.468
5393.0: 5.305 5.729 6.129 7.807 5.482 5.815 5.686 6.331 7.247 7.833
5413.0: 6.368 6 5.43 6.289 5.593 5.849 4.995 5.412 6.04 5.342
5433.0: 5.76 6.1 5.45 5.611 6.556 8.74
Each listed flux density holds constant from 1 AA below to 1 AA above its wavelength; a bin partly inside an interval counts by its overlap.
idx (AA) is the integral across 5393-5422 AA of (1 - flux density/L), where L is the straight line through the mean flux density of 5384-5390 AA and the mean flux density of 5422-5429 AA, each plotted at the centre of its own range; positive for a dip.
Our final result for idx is -3.0 AA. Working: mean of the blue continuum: 5.8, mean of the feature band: 6.23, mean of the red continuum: 5.51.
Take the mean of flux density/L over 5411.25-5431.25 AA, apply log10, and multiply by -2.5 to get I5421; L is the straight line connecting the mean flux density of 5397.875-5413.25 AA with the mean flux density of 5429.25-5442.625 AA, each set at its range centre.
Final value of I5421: 0.078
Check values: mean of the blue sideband 6.58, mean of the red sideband 5.95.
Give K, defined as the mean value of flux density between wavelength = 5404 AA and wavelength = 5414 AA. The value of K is 6.69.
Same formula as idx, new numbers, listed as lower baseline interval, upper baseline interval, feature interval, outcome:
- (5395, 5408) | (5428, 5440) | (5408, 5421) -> -1.0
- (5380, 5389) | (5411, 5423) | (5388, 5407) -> 0.1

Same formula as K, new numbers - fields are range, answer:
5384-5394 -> 5.44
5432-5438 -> 5.77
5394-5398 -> 5.93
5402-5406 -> 5.75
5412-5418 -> 5.93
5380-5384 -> 5.52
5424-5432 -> 5.45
